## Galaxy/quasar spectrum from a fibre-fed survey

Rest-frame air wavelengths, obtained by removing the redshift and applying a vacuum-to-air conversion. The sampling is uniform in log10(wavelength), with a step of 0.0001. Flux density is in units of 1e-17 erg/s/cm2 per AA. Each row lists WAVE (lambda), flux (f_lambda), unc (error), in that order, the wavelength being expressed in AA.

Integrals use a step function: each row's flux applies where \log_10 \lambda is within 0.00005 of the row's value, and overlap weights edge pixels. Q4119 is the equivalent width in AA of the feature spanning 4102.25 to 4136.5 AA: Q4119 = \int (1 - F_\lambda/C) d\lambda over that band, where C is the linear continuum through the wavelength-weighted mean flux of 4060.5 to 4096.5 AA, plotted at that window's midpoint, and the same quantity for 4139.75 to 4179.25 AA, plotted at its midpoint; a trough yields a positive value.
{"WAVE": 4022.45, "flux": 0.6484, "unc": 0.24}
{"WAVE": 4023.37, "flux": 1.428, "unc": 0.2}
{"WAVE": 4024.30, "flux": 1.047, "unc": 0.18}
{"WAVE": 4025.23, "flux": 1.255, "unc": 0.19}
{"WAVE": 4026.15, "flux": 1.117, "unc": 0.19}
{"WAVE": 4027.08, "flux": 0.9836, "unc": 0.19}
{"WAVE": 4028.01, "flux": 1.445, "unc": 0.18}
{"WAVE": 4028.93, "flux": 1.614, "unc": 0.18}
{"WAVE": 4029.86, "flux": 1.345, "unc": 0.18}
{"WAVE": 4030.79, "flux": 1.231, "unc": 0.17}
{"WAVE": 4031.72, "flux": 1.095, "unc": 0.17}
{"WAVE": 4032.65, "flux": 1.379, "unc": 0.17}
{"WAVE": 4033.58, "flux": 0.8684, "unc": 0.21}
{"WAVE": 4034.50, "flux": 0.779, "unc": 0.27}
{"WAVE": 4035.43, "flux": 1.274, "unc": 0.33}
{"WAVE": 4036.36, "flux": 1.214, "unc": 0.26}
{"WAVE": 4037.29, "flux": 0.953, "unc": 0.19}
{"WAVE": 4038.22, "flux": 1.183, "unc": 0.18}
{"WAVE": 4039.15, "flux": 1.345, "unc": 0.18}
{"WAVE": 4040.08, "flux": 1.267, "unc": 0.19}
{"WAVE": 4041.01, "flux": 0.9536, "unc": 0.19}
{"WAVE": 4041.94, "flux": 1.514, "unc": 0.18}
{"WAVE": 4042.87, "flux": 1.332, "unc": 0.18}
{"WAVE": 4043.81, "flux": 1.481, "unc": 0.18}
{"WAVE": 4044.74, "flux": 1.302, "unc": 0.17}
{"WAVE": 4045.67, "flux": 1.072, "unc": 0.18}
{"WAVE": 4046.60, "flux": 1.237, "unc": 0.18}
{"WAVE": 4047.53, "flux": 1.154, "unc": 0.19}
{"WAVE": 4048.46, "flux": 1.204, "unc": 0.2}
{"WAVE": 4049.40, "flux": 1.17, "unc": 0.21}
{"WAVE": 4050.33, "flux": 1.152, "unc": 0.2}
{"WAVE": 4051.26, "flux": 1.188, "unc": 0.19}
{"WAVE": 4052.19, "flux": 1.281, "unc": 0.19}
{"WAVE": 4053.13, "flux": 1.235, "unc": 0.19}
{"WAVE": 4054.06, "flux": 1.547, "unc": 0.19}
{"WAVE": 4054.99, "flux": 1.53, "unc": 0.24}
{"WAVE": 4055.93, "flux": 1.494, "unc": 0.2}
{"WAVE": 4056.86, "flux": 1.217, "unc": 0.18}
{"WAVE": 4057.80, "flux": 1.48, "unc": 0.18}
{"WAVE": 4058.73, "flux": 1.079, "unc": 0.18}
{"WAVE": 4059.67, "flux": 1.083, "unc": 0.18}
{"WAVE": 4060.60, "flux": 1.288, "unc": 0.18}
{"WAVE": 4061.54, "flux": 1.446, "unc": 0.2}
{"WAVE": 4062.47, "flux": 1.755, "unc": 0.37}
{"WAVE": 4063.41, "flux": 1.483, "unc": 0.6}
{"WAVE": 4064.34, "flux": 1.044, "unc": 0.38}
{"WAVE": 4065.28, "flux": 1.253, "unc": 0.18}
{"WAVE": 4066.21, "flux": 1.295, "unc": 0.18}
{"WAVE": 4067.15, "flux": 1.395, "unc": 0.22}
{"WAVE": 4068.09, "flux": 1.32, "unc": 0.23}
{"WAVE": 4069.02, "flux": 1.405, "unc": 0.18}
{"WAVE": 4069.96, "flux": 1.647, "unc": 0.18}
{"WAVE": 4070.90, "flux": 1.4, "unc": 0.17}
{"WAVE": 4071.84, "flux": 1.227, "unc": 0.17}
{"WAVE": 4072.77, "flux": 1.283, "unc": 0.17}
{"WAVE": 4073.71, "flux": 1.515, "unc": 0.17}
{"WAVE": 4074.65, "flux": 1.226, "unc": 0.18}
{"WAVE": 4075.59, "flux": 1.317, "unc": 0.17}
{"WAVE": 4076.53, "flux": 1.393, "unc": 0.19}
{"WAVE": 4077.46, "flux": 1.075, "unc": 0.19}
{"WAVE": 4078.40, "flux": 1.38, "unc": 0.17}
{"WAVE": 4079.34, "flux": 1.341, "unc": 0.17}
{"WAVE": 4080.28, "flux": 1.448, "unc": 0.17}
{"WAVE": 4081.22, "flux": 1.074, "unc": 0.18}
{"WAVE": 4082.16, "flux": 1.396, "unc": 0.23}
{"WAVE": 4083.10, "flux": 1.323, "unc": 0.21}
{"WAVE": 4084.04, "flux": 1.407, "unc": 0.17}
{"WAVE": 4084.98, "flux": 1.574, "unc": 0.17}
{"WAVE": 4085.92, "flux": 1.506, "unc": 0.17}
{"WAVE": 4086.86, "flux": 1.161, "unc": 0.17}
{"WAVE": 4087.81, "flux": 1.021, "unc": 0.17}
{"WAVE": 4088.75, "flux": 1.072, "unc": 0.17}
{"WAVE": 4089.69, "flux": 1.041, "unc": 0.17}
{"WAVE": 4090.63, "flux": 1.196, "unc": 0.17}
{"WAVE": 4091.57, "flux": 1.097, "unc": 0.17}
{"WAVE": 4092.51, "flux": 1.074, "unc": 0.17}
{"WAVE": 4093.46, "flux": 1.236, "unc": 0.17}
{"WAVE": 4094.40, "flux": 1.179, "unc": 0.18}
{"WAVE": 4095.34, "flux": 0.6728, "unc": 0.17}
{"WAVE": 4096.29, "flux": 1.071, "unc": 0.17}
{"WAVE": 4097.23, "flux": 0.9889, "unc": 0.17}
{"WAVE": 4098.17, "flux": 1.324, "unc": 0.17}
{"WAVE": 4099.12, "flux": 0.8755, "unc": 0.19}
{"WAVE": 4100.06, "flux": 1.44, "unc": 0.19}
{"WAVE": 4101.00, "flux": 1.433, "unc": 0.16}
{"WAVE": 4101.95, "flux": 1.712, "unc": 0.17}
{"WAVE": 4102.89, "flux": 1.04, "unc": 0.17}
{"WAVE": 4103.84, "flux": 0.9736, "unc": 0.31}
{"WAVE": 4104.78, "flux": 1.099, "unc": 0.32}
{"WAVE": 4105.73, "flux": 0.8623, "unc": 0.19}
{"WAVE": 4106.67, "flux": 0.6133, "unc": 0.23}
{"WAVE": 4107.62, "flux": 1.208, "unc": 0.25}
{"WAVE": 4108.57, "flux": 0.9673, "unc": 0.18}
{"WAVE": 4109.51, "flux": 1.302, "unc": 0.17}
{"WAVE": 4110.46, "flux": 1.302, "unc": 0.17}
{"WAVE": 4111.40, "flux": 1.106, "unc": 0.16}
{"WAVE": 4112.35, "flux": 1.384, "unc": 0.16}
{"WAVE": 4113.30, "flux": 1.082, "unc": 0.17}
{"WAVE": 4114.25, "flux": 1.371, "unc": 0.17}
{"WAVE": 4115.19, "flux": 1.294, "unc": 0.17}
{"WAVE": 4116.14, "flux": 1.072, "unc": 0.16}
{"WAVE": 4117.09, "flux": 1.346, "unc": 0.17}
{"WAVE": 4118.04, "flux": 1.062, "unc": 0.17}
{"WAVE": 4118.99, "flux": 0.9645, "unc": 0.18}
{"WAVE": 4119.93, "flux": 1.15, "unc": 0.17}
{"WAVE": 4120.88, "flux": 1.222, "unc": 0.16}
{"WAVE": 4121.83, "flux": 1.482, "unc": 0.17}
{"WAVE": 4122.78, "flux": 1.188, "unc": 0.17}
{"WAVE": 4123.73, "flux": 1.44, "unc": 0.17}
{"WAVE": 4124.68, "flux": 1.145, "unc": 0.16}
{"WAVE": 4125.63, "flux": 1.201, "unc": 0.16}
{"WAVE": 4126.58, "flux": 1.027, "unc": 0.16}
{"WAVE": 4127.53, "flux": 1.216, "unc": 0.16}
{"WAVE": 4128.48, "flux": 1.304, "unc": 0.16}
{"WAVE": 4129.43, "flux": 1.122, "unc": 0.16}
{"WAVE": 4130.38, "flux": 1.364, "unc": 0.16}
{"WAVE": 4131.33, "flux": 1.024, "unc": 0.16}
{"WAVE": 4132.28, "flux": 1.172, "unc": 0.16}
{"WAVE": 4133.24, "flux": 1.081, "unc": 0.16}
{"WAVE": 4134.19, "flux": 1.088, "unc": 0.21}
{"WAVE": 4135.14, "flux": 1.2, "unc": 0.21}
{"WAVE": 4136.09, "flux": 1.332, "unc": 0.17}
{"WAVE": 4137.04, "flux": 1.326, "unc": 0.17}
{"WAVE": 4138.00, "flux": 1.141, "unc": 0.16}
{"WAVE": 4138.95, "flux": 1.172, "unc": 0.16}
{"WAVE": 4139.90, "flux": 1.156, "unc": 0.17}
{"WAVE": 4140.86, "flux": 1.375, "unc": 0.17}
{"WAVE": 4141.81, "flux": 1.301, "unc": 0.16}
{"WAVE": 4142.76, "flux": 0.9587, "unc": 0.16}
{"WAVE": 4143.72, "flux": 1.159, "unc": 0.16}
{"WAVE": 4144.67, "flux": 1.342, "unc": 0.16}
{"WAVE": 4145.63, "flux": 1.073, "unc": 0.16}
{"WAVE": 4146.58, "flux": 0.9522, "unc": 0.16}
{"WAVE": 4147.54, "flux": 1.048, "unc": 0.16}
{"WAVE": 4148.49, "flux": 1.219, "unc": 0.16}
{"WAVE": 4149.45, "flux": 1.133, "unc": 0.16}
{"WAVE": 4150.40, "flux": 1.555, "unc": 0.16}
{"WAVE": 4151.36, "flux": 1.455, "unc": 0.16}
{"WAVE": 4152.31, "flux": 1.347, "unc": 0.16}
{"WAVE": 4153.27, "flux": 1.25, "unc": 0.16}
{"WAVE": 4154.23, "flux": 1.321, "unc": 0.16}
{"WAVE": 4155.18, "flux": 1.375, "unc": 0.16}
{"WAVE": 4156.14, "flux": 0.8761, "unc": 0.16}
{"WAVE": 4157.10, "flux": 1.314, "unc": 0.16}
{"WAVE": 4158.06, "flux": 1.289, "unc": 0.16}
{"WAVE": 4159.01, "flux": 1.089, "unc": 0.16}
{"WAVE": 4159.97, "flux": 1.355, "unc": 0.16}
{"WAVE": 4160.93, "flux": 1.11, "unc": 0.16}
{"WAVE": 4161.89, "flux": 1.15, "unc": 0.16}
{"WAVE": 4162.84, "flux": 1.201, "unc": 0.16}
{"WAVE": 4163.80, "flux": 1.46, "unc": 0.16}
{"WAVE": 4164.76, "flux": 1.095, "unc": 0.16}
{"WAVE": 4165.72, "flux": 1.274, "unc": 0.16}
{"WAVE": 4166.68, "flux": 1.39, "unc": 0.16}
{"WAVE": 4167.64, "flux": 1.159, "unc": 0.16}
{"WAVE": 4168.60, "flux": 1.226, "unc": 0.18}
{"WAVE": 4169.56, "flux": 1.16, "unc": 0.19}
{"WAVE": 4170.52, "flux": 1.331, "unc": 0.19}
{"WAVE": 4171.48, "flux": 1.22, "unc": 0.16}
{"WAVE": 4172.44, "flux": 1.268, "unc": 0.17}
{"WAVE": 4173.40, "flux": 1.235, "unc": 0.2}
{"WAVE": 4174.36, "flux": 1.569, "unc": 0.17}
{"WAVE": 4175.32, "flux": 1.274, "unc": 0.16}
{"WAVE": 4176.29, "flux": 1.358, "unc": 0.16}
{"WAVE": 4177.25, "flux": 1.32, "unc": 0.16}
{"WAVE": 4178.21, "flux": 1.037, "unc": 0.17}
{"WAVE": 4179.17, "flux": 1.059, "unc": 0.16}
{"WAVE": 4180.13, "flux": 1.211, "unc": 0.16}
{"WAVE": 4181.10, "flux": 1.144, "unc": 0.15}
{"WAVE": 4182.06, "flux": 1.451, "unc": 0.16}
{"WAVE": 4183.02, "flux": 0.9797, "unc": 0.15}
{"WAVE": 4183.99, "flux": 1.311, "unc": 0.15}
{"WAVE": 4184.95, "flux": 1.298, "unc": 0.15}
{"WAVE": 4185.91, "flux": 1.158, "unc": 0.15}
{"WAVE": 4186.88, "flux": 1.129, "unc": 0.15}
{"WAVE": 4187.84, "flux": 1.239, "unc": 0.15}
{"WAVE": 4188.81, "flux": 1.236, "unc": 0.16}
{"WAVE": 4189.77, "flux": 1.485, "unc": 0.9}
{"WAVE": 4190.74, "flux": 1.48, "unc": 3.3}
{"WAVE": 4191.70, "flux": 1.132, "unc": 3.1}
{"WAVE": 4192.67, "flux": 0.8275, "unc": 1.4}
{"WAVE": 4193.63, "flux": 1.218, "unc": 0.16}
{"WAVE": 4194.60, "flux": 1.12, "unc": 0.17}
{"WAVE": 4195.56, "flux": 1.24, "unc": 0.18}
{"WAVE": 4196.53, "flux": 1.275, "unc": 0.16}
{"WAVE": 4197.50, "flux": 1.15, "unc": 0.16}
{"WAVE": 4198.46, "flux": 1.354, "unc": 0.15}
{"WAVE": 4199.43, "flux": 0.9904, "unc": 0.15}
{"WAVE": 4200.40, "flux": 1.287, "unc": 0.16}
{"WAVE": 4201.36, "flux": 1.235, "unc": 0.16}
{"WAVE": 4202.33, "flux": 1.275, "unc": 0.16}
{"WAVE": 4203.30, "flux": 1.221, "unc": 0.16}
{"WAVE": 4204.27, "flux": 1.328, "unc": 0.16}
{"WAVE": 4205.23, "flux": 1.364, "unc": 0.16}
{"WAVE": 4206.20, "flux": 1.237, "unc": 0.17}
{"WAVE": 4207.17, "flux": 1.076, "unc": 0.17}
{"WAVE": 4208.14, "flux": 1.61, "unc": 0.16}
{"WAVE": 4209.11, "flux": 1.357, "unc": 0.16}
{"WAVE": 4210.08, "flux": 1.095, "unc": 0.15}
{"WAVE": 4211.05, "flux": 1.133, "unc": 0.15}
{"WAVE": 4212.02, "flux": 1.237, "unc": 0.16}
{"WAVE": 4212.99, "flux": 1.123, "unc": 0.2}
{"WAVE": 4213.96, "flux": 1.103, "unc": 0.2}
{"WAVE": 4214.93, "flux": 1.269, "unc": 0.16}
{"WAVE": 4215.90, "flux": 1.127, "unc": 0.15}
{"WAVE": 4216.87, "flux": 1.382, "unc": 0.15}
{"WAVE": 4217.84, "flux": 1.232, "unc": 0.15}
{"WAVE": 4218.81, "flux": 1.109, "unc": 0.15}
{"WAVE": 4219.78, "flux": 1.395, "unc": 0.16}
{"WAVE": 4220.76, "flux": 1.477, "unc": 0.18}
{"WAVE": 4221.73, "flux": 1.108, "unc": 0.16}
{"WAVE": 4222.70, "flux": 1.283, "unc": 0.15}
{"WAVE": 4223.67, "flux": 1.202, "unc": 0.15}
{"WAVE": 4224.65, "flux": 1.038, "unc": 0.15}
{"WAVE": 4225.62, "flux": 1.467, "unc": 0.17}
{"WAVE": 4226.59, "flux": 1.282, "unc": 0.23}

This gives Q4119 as 2.6 AA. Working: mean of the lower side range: 1.28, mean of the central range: 1.16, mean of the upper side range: 1.24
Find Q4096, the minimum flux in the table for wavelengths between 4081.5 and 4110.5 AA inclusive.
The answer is 0.6133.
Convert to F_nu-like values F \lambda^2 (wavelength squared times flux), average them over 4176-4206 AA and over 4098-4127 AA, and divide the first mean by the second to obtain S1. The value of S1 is 1.07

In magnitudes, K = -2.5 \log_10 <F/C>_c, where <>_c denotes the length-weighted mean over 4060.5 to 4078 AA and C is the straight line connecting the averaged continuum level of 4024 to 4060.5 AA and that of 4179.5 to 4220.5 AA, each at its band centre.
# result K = -0.10 mag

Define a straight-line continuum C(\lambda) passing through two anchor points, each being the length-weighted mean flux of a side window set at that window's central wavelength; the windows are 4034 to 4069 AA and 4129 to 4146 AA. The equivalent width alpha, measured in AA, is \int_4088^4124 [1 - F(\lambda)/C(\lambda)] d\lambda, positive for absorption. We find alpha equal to 1.9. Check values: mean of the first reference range 1.27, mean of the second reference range 1.19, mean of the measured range 1.15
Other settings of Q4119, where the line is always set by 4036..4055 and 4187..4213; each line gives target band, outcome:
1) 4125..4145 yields 0.8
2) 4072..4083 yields -0.6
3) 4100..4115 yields 0.8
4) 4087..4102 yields 1.3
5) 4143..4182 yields 0.1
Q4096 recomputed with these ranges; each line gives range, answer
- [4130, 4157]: 0.8761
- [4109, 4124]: 0.9645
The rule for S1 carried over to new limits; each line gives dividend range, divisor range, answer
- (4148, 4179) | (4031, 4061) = 1.09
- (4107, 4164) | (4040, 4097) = 0.98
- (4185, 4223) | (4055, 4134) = 1.05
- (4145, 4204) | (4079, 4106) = 1.07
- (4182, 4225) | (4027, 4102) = 1.04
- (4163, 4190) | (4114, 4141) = 1.06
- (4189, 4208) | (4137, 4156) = 1.03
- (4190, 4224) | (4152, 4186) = 1.01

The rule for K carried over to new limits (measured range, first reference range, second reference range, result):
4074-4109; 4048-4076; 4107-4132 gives 0.07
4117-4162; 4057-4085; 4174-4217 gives 0.06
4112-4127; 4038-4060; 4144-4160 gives 0.03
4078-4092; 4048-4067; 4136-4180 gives 0.02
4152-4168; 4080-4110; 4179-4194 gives -0.03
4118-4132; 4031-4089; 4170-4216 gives 0.05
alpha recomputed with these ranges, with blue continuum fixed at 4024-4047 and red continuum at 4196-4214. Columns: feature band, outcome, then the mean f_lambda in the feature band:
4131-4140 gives 0.4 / 1.17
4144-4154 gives -0.1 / 1.24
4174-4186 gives -0.1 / 1.24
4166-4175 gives -0.4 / 1.28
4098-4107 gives 0.6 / 1.14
